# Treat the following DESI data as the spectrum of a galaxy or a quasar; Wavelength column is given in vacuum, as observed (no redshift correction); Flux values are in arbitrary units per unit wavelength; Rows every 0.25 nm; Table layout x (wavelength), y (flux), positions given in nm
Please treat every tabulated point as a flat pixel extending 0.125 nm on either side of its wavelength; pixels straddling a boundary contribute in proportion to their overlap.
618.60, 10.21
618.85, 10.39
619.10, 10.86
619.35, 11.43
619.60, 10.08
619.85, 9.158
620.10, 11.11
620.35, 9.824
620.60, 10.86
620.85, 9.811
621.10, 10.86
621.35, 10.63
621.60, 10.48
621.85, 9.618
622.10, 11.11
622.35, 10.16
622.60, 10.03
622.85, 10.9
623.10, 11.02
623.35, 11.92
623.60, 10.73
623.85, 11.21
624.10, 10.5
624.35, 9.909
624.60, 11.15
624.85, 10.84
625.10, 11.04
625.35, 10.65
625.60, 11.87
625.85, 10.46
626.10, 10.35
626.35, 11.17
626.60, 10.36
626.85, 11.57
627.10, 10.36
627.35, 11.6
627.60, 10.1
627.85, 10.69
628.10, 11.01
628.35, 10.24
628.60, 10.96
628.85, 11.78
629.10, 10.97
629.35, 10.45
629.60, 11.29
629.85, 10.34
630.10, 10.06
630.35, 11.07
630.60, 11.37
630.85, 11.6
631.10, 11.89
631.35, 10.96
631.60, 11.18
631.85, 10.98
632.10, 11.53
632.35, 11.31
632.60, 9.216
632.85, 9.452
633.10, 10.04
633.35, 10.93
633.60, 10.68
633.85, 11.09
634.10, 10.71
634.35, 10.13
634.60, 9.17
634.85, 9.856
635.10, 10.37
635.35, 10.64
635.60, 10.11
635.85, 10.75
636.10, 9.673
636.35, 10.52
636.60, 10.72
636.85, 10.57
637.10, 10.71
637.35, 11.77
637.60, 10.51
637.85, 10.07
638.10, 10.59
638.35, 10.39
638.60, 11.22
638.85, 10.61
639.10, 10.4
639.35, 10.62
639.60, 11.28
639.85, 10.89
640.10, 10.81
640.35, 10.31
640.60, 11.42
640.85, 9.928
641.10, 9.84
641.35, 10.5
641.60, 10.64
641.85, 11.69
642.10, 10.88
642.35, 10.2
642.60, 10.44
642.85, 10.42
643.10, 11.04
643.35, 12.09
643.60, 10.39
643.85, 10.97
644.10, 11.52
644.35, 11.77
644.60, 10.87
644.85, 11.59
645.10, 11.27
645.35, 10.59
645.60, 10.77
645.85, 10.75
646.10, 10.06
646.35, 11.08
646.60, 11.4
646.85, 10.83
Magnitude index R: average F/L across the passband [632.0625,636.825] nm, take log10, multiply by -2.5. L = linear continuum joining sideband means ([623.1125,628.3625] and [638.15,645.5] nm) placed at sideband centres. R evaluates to 0.052 mag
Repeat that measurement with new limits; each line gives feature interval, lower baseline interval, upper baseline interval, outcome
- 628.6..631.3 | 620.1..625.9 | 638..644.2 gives -0.04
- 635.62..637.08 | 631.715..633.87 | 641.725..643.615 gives 0.03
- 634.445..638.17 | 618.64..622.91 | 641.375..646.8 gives 0.04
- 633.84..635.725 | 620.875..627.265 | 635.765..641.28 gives 0.05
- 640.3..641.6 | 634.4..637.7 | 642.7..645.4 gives 0.04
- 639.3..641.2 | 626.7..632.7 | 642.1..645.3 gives 0.04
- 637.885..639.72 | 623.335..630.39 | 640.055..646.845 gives 0.02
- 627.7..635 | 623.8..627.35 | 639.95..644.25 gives 0.01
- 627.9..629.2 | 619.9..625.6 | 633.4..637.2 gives -0.04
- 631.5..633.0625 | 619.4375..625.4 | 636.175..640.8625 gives 0.01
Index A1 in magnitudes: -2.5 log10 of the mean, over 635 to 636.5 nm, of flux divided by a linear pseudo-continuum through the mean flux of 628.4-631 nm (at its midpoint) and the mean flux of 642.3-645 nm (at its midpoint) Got 0.07 mag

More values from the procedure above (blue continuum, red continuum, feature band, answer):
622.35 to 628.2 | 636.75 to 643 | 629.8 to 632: -0.03 mag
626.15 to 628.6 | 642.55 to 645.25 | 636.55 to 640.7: 0.03 mag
